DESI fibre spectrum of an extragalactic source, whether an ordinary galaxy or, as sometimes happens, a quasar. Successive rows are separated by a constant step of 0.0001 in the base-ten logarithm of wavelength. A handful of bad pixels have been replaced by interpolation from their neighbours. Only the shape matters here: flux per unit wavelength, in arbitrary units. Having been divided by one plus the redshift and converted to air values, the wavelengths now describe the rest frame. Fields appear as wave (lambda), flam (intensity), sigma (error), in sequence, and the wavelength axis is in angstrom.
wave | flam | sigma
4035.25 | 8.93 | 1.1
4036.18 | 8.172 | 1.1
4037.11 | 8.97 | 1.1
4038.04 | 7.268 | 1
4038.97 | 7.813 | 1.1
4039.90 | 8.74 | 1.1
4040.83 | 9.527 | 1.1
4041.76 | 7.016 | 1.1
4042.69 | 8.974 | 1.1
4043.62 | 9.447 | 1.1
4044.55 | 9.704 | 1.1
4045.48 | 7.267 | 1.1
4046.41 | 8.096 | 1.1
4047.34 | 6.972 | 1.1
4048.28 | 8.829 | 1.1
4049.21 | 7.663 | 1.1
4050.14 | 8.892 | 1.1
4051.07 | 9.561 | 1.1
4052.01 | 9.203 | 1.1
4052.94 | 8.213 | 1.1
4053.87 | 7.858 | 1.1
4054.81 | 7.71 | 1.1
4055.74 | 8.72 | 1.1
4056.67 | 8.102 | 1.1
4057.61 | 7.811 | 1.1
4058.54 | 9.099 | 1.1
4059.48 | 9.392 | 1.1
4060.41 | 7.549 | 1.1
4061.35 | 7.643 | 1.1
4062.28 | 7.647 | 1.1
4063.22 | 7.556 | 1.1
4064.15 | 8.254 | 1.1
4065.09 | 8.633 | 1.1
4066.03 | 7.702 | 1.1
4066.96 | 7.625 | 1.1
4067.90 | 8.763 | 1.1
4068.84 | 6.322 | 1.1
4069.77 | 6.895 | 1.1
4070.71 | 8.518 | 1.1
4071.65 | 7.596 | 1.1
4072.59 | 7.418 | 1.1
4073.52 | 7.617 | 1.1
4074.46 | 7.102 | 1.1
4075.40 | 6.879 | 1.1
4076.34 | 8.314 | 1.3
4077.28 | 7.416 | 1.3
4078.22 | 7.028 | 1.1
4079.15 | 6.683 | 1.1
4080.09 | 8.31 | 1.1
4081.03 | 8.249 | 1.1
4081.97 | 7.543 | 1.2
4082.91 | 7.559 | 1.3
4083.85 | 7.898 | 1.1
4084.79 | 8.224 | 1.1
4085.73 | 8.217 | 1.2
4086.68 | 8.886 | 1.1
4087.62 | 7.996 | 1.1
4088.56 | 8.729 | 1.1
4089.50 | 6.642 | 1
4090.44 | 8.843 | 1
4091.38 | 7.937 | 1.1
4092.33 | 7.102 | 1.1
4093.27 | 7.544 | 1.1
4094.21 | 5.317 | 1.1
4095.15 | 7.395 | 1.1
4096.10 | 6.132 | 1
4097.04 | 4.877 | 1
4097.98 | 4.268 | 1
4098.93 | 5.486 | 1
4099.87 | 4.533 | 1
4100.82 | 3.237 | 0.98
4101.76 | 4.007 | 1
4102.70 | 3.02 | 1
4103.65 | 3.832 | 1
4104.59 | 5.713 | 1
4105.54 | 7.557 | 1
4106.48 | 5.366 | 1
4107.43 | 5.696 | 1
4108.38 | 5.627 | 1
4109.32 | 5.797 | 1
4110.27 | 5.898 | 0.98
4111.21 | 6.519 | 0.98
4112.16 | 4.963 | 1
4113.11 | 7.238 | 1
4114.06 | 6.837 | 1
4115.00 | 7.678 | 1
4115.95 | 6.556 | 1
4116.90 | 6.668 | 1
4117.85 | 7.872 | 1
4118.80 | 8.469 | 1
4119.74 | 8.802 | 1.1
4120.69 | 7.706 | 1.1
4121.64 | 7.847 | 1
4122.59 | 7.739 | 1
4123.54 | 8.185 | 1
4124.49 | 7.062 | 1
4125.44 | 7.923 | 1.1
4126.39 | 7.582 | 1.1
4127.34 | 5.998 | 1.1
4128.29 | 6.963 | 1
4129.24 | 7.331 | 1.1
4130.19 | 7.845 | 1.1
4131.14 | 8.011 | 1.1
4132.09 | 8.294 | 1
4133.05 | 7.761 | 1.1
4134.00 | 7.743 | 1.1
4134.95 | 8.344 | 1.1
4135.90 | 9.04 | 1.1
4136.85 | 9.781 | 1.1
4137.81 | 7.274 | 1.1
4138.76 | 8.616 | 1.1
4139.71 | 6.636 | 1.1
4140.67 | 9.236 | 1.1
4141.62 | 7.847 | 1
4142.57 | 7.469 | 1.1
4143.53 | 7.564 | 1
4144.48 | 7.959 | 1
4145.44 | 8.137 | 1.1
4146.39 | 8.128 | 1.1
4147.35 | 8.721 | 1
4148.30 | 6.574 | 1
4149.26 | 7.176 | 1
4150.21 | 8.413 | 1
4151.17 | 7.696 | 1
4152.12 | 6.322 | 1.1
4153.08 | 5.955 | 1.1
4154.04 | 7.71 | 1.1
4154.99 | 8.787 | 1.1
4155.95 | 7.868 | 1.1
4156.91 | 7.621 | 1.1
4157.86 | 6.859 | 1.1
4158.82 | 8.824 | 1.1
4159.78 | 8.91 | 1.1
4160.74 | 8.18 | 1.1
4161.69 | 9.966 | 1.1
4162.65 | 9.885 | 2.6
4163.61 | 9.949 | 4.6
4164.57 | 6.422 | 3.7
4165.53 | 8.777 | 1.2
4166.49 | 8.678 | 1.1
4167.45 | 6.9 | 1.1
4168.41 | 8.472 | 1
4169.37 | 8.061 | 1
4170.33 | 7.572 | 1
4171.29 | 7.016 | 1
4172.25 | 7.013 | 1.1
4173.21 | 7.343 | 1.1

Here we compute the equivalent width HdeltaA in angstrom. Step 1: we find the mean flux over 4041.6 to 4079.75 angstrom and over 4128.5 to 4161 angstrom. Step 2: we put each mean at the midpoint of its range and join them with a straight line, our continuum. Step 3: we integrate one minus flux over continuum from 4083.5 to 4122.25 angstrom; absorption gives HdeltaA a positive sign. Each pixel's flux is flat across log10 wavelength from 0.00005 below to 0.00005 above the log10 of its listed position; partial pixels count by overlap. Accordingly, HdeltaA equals 6.8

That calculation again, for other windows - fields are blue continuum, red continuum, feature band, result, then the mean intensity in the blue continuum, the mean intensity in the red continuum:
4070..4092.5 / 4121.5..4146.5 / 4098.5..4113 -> 4.9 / 7.78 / 7.86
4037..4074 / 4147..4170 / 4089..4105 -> 4.9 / 8.16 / 8.02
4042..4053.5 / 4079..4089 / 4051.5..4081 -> 1.5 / 8.54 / 8.06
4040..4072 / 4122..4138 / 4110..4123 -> 1.1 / 8.21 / 7.82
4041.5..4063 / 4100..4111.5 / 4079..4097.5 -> -3.9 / 8.32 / 5.15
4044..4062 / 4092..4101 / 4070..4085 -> -1.8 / 8.33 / 5.64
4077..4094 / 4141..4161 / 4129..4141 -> -0.6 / 7.79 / 7.76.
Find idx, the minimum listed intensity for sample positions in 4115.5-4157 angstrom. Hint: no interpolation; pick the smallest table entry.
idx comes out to 5.955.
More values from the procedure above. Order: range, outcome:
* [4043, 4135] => 3.02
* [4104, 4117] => 4.963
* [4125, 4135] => 5.998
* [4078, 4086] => 6.683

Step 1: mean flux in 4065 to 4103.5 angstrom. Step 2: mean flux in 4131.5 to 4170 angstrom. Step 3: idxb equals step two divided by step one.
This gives 1.15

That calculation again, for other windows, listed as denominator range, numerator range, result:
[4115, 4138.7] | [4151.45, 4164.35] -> 1.05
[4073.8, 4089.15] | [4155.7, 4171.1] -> 1.06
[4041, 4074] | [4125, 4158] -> 0.95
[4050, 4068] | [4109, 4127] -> 0.87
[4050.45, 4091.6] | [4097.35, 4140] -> 0.85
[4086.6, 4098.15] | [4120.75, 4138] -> 1.11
